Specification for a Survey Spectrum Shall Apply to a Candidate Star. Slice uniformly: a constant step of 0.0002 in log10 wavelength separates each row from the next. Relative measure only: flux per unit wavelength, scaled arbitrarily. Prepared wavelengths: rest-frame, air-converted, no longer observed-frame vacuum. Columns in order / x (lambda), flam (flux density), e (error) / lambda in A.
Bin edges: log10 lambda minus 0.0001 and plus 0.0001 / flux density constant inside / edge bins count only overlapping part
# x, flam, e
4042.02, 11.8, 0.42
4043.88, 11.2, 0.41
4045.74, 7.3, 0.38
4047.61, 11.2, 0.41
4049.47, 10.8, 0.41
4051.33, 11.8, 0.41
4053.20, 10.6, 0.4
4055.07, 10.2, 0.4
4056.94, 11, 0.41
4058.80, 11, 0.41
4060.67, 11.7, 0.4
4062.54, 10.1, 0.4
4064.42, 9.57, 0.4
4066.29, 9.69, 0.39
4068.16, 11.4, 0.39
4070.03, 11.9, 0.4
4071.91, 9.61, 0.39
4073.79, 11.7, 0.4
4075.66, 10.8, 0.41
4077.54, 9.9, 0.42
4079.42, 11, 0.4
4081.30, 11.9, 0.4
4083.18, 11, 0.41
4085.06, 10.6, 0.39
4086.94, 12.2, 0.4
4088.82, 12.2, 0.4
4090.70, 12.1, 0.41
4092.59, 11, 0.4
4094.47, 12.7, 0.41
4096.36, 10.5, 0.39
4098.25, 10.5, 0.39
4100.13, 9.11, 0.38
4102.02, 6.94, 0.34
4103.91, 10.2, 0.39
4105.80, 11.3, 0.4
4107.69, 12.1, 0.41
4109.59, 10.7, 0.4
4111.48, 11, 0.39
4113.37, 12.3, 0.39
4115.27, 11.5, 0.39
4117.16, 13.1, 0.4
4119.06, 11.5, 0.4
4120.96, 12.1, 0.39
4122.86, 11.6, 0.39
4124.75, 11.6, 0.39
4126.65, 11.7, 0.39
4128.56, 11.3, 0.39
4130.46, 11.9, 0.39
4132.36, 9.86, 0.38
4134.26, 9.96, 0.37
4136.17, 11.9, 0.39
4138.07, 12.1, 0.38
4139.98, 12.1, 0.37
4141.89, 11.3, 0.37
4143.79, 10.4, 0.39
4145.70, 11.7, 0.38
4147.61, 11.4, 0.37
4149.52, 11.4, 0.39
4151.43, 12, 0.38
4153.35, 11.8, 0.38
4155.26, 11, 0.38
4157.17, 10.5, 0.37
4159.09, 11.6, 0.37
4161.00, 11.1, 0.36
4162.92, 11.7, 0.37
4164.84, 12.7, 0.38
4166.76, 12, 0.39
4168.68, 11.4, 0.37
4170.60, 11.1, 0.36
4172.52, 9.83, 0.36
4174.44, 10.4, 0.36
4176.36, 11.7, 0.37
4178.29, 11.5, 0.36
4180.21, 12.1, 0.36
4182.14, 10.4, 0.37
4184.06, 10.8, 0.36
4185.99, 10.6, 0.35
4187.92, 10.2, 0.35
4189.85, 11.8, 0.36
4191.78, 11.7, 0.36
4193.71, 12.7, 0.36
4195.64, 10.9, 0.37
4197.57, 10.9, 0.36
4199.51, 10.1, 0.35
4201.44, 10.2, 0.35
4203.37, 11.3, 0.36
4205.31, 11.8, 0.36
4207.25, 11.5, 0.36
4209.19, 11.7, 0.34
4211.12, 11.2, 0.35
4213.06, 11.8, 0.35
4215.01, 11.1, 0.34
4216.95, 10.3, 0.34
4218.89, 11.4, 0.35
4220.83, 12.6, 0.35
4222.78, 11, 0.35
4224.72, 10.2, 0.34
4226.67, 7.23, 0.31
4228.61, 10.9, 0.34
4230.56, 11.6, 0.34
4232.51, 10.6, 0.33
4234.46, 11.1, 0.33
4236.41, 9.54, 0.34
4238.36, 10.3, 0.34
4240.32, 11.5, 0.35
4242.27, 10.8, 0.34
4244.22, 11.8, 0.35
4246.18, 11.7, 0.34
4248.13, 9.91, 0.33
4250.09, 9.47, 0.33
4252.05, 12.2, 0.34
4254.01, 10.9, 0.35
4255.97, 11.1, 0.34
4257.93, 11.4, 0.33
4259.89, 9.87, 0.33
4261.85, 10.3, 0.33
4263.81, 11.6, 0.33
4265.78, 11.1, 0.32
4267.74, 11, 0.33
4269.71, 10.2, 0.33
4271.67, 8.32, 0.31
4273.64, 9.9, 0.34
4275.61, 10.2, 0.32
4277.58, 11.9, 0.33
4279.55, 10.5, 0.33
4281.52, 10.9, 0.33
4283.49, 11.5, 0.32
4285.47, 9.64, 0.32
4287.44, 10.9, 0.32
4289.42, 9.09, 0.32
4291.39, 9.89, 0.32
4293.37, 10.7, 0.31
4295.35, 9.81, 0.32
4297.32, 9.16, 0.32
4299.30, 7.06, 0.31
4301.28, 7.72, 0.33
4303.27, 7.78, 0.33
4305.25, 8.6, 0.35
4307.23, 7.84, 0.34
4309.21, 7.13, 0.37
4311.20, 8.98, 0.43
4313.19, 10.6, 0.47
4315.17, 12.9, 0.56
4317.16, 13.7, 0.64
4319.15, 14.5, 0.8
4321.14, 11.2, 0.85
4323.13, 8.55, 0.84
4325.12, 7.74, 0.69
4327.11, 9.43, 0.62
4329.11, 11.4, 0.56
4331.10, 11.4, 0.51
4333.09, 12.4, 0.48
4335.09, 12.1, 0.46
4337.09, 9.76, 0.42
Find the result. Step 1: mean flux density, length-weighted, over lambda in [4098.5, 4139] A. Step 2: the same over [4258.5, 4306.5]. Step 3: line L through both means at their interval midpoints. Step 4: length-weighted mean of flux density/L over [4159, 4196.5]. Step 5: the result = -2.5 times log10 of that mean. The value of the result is -0.06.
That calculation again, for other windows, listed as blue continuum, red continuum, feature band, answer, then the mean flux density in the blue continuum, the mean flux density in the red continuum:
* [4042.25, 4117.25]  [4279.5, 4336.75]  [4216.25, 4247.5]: -0.044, 10.9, 10.1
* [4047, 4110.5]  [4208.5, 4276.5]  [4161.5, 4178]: -0.055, 10.9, 10.7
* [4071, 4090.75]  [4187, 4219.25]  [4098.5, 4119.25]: 0.030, 11.1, 11.2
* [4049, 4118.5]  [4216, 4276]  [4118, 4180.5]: -0.054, 11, 10.7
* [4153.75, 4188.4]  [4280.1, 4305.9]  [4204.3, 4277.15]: -0.062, 11.2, 9.47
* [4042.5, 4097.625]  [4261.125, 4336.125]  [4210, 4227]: -0.045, 10.9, 10.2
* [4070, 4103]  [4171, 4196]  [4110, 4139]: -0.057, 10.8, 11.1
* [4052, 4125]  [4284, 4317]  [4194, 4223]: -0.116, 11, 9.38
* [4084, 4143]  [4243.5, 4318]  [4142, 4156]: -0.035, 11.3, 10.2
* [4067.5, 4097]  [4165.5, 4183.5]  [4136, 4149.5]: -0.030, 11.3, 11.2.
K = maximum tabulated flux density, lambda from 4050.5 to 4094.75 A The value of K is 12.7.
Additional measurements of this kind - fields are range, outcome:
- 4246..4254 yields 12.2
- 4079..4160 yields 13.1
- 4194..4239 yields 12.6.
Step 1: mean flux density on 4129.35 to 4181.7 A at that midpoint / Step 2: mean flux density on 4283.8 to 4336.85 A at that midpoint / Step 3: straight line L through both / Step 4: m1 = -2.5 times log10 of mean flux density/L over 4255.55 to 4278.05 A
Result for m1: -0.01 mag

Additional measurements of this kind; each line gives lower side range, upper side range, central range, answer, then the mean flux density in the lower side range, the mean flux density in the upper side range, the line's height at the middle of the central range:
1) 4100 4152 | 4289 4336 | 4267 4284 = -0.02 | 11.2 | 10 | 10.2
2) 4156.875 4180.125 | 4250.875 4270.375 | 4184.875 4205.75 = 0.01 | 11.3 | 11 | 11.2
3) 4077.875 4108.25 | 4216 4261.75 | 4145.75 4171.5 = -0.07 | 10.9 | 10.7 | 10.8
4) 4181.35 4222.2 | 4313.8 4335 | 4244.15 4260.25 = 0.03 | 11.2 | 11.3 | 11.3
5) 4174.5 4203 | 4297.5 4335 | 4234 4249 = -0.02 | 11.1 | 9.98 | 10.6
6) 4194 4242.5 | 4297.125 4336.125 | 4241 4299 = -0.01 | 10.9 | 10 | 10.4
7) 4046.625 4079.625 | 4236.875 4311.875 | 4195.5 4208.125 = -0.07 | 10.8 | 10.1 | 10.3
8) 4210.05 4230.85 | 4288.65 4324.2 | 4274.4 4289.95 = -0.06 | 10.8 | 9.74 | 10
